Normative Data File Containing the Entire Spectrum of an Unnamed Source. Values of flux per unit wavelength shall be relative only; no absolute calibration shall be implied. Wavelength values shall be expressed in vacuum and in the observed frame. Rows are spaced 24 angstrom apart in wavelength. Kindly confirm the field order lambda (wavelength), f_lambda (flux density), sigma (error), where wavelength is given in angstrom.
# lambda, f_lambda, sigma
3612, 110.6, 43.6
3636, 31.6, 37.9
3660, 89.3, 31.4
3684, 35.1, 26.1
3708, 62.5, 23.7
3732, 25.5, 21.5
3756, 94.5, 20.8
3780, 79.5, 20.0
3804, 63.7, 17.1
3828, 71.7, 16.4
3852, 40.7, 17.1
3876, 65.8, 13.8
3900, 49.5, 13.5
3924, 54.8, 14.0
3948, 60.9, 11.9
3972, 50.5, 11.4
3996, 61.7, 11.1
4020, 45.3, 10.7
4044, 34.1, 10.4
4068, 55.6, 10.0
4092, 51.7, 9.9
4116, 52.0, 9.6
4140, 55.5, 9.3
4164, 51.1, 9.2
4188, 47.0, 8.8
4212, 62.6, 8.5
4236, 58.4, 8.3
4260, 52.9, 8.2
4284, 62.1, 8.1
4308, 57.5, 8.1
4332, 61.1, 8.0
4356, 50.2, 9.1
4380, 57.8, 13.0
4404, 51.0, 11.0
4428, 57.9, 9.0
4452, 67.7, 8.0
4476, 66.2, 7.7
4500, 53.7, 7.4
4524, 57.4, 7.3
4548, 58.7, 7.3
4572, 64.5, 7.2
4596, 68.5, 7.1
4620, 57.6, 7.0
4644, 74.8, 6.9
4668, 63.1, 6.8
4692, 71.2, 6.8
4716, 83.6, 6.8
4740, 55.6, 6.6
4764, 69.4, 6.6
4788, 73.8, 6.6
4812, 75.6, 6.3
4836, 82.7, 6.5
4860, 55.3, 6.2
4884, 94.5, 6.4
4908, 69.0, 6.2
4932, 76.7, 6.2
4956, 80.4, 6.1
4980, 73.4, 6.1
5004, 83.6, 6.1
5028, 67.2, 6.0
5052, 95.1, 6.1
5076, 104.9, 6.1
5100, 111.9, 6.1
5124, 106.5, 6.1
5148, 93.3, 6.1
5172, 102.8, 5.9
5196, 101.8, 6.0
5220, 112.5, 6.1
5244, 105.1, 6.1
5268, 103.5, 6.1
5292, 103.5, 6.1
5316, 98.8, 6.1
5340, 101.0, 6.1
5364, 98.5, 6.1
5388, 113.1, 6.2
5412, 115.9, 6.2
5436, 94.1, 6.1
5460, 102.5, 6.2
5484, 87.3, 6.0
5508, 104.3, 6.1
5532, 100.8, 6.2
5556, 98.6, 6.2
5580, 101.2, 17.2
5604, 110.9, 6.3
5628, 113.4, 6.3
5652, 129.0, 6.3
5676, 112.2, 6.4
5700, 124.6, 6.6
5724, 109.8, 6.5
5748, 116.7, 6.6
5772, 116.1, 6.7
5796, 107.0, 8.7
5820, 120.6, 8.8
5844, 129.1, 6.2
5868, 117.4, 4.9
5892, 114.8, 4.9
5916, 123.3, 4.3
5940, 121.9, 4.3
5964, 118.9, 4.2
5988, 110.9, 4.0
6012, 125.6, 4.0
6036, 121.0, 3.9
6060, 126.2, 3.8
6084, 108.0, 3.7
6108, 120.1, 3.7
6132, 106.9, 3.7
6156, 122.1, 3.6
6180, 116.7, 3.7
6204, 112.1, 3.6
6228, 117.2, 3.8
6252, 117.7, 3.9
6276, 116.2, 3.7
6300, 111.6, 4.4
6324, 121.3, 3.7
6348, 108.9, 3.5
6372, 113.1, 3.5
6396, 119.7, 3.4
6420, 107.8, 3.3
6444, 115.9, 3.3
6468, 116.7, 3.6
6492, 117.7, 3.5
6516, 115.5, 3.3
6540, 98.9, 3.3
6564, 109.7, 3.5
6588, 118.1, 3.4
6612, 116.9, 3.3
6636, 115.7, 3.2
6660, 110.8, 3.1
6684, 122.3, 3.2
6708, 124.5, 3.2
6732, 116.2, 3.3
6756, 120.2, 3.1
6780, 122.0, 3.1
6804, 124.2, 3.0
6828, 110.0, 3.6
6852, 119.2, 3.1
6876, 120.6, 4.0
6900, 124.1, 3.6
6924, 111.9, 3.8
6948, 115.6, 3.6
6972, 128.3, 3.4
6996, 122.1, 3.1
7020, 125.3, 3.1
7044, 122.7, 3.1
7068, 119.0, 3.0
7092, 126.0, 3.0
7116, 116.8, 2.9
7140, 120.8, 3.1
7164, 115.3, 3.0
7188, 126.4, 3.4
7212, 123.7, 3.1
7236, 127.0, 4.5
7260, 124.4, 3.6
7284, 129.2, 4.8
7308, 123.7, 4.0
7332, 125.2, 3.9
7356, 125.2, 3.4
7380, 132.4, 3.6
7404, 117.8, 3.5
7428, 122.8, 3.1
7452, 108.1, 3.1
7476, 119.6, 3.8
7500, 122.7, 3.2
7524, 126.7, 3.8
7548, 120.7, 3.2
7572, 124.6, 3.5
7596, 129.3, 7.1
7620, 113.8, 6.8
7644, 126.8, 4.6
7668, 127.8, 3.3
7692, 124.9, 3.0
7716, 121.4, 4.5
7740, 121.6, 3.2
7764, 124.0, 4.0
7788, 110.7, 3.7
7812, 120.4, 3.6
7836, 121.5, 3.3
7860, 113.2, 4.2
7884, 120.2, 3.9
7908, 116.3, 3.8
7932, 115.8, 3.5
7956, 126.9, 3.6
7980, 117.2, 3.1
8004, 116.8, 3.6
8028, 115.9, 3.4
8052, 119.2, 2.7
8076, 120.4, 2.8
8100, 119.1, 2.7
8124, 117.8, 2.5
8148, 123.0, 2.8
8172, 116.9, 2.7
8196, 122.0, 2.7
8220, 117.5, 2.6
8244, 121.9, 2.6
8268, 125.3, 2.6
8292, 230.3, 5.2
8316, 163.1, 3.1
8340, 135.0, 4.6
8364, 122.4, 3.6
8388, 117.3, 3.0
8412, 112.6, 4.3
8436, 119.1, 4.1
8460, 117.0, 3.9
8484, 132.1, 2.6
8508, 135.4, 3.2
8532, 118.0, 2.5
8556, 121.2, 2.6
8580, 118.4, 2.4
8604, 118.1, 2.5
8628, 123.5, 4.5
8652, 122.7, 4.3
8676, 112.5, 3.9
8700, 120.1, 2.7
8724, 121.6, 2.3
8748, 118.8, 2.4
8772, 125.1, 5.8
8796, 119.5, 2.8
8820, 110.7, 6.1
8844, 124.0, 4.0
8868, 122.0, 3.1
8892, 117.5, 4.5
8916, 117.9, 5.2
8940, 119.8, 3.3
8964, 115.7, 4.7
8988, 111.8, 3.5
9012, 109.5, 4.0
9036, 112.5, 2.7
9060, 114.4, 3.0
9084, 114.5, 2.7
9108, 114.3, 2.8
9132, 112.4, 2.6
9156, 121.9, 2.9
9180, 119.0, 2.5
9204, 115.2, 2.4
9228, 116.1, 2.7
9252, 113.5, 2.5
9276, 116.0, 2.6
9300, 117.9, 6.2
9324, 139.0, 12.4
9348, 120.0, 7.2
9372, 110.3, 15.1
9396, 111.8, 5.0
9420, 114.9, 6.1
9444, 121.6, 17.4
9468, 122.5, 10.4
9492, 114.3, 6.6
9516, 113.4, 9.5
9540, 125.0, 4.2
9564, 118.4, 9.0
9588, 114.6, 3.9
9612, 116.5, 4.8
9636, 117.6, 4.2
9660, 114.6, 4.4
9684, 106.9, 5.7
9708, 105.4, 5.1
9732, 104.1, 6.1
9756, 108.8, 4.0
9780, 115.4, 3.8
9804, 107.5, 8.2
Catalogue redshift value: 0.26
